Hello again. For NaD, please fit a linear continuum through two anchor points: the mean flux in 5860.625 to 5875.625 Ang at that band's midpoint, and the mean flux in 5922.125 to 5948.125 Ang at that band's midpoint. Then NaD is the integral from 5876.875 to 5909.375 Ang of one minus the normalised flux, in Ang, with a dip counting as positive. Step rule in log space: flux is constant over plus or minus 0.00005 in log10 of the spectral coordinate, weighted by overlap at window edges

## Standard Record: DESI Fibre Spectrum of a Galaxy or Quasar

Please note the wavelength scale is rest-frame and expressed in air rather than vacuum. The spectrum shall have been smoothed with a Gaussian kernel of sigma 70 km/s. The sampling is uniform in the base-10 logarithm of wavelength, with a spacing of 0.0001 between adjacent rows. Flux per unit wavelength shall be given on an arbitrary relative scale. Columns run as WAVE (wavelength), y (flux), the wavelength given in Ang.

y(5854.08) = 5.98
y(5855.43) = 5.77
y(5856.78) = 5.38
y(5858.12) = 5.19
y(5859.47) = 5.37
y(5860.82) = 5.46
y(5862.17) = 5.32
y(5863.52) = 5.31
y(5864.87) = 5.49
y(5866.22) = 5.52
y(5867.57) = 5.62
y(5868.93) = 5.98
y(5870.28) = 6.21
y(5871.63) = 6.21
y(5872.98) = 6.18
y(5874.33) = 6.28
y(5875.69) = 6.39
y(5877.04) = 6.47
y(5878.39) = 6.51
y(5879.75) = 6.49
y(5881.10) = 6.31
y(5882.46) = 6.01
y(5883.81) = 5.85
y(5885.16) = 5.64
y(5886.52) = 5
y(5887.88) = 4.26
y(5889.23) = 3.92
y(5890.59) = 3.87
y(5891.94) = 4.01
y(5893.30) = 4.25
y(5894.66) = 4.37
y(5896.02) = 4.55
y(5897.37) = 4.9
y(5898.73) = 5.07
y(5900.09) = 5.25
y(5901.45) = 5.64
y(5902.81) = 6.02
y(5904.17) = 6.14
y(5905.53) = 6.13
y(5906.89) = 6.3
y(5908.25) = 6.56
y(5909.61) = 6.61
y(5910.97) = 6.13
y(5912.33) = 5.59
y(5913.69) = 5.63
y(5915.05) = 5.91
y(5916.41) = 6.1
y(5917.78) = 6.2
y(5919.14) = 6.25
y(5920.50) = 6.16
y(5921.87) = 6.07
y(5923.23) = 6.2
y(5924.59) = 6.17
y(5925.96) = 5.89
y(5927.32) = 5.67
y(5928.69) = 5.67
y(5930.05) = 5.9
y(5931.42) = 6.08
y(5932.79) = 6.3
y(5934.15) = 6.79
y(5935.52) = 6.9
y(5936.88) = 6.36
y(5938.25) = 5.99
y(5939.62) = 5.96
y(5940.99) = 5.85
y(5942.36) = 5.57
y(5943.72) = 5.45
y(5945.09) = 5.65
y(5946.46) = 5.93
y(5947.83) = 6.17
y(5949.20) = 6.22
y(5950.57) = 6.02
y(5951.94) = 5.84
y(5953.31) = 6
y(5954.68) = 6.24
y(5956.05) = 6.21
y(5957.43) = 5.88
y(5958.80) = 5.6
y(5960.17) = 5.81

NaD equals 2.7 Ang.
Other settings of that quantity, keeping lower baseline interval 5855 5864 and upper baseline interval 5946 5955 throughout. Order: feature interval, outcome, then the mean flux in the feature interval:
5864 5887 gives -2.1 Ang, 6.01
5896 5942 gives -1.2 Ang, 5.99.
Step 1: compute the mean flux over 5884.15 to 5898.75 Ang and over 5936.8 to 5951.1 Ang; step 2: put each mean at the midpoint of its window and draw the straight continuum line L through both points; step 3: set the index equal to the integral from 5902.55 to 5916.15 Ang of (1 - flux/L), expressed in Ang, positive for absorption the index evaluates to -3.0 Ang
